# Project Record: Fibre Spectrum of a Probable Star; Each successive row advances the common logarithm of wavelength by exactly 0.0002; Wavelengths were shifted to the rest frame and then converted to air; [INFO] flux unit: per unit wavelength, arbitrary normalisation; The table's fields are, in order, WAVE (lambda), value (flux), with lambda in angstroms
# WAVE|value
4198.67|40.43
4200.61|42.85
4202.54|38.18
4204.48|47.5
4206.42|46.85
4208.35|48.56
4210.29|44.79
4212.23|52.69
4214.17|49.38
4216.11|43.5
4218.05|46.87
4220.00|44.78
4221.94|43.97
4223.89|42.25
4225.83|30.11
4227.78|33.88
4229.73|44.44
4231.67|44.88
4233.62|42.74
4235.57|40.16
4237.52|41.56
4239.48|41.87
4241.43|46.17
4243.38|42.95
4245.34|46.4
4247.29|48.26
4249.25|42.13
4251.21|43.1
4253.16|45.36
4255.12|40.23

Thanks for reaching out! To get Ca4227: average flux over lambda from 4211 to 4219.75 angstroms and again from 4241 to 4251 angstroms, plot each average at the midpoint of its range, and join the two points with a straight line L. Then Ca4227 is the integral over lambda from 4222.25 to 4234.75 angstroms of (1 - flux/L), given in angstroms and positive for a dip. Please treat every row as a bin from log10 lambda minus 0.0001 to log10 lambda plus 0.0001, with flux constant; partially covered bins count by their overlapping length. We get 1.8 angstroms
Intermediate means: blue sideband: 47.7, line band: 40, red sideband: 45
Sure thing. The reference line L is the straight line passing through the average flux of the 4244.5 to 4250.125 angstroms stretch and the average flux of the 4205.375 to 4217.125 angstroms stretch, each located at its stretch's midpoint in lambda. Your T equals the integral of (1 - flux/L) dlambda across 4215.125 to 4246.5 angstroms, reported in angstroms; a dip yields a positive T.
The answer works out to 2.85 angstroms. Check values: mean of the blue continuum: 47.6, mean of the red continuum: 45.7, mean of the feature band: 42.3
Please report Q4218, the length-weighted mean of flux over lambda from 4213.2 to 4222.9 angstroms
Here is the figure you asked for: 45.7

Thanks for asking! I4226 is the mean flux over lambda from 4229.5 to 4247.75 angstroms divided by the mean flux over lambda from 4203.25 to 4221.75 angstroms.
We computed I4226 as 0.93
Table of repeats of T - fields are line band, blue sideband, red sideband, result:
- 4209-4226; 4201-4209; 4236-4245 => -0.2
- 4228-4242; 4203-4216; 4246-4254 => 1.0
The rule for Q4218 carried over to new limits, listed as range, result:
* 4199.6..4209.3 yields 44.8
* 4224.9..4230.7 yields 36.2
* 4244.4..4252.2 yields 45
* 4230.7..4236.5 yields 42.6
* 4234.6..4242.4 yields 42.4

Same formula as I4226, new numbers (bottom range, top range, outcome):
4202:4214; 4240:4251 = 0.96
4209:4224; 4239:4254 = 0.96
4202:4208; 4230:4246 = 0.96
